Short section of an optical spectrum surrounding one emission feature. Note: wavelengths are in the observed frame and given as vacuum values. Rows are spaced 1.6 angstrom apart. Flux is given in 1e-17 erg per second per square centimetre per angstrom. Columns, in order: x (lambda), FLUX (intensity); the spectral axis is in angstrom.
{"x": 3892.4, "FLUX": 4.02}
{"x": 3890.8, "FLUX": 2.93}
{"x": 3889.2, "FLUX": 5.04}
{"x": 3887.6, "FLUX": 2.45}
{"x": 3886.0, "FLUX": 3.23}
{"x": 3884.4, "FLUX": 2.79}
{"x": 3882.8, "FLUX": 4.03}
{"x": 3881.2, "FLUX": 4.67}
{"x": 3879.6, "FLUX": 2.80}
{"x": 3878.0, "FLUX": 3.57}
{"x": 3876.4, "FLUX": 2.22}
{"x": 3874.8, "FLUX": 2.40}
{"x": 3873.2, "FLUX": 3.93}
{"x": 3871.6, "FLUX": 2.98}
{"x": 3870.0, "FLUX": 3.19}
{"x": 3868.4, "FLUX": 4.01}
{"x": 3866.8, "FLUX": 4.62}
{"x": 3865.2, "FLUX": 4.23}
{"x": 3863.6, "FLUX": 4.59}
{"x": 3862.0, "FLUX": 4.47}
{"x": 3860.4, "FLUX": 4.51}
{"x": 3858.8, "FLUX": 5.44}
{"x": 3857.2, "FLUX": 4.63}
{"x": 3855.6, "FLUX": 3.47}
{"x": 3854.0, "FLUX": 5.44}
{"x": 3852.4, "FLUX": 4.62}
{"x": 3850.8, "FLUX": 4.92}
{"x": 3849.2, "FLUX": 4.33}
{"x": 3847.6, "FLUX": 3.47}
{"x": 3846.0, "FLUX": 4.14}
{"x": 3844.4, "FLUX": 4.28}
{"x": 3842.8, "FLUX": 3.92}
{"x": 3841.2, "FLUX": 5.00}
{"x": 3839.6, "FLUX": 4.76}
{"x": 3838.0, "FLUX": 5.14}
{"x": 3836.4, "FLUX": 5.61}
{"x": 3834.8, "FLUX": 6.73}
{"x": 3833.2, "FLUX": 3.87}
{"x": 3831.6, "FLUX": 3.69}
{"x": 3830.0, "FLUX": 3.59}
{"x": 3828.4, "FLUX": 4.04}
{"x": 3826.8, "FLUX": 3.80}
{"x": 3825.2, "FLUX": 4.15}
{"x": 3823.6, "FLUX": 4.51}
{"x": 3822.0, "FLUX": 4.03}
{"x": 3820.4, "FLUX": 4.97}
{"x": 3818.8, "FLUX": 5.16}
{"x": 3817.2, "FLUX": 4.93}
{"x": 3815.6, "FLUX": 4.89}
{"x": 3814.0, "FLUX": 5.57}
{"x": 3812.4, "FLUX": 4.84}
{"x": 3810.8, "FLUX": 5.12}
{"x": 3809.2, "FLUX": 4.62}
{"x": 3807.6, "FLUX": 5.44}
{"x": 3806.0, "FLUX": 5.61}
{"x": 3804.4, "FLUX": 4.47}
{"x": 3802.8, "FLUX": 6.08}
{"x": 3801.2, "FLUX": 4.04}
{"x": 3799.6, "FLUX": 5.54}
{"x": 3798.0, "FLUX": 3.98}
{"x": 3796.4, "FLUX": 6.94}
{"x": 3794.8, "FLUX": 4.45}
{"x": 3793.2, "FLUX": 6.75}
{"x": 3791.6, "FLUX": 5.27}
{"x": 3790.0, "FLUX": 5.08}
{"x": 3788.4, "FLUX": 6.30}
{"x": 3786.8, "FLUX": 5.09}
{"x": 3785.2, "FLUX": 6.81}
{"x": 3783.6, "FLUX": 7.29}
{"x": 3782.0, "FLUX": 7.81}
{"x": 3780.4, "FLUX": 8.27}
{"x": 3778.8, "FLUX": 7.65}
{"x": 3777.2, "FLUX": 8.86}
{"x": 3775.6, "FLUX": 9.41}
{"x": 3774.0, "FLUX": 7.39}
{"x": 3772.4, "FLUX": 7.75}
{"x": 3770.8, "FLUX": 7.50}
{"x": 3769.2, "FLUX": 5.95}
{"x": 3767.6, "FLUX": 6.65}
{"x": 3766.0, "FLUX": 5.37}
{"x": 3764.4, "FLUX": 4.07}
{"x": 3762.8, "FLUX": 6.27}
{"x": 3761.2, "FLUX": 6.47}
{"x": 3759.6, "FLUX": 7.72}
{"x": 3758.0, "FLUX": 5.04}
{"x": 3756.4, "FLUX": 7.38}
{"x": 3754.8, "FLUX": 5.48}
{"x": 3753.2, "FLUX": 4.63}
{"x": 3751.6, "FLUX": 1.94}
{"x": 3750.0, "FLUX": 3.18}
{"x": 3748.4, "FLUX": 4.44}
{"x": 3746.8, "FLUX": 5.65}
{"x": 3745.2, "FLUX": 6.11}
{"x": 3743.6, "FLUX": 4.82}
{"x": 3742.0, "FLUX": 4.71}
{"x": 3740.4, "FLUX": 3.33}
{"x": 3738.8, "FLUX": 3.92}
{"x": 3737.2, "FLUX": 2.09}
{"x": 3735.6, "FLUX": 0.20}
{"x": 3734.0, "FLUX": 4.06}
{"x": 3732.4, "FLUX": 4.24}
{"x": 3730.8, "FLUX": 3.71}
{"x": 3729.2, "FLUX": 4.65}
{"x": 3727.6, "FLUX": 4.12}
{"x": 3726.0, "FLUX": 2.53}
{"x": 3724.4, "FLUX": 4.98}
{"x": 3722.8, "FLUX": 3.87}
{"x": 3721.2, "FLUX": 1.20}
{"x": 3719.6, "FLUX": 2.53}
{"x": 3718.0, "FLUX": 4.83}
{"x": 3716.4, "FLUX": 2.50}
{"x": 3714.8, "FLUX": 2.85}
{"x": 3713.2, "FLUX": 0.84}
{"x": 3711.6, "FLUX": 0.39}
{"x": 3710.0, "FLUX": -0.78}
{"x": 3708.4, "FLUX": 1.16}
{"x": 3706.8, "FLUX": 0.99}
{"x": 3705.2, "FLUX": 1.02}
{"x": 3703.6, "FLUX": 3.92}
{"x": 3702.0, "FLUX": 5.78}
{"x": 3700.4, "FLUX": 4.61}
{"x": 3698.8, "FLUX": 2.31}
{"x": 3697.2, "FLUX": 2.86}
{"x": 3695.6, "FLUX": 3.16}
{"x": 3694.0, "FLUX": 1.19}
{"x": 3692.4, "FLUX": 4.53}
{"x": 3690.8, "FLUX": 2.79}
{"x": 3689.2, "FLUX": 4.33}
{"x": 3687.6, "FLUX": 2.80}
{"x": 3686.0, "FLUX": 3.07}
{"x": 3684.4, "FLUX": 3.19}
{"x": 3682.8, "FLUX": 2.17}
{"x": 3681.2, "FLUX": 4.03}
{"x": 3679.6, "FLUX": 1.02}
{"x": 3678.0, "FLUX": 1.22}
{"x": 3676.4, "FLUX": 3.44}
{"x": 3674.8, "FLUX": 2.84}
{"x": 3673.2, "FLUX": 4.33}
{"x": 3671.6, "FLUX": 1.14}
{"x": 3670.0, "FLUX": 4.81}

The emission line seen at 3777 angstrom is Lyman alpha 1216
